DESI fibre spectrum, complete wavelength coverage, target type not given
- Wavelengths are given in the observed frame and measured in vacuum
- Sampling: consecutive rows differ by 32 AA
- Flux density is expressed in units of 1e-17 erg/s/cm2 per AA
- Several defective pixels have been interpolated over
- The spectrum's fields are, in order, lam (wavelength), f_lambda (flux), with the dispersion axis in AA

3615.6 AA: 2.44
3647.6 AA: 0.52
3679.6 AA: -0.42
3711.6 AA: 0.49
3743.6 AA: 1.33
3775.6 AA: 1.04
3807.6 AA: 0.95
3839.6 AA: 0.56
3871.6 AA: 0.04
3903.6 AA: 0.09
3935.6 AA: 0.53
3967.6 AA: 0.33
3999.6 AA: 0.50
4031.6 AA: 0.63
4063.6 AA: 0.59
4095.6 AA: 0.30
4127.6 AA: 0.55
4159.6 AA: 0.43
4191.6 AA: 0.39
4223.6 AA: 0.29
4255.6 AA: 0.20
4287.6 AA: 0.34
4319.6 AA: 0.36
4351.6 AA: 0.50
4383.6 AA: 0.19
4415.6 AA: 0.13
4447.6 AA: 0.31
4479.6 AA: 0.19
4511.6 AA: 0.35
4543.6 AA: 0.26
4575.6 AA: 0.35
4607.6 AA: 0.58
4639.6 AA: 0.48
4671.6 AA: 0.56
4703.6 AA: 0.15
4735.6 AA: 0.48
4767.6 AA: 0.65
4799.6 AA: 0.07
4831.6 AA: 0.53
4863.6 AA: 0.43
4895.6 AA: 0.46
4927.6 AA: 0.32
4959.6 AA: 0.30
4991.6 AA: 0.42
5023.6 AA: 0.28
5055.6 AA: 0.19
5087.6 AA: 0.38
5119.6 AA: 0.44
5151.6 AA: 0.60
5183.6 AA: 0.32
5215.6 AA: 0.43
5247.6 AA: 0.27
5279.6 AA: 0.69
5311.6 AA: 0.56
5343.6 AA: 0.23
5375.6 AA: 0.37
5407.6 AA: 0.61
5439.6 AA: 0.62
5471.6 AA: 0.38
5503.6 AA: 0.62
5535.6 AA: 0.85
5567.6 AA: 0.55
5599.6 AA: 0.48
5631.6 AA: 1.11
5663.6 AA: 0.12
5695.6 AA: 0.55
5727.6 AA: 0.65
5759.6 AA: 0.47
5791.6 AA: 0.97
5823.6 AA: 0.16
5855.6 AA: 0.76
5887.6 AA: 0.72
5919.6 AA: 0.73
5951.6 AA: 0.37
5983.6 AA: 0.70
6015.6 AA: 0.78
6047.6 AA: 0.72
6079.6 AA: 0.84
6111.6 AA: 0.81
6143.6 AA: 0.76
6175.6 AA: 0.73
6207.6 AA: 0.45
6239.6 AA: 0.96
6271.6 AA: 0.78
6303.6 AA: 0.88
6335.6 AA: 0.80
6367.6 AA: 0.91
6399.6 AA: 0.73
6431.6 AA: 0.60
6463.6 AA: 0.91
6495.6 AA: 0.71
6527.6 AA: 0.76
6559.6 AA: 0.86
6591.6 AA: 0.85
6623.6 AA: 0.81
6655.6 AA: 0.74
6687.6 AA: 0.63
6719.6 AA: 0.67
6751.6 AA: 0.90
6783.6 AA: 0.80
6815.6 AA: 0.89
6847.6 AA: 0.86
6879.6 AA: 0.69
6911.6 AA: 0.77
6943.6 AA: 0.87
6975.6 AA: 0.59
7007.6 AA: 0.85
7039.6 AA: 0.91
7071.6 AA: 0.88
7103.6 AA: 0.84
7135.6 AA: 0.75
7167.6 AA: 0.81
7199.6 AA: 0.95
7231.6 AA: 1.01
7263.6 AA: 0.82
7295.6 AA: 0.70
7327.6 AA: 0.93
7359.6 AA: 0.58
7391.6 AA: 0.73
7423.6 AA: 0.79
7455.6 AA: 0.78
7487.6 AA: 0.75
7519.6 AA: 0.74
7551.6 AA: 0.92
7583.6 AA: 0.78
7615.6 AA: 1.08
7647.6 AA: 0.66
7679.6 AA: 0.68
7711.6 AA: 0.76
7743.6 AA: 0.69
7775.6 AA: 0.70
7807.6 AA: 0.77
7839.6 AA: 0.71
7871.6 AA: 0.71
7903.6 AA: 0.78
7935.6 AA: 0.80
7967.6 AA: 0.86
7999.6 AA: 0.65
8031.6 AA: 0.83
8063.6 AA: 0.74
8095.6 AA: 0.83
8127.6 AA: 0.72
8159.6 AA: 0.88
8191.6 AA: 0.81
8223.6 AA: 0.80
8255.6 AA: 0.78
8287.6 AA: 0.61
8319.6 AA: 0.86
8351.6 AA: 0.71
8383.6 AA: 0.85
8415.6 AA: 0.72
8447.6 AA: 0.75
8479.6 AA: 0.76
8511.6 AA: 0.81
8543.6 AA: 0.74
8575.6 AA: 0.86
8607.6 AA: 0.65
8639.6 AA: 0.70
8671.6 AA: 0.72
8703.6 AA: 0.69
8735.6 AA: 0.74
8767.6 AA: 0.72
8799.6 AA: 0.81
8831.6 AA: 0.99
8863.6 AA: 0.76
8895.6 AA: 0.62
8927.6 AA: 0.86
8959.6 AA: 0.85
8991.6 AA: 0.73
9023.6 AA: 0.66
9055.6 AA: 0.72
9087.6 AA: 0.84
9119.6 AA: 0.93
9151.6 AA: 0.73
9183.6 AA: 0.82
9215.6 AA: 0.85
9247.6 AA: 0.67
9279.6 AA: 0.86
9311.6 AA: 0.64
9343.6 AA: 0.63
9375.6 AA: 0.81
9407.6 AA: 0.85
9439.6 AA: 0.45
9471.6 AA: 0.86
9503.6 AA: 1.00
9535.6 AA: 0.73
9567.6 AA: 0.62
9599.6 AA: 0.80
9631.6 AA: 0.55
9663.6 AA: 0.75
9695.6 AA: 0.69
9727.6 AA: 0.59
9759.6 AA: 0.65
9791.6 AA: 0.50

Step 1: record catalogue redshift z 0.508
